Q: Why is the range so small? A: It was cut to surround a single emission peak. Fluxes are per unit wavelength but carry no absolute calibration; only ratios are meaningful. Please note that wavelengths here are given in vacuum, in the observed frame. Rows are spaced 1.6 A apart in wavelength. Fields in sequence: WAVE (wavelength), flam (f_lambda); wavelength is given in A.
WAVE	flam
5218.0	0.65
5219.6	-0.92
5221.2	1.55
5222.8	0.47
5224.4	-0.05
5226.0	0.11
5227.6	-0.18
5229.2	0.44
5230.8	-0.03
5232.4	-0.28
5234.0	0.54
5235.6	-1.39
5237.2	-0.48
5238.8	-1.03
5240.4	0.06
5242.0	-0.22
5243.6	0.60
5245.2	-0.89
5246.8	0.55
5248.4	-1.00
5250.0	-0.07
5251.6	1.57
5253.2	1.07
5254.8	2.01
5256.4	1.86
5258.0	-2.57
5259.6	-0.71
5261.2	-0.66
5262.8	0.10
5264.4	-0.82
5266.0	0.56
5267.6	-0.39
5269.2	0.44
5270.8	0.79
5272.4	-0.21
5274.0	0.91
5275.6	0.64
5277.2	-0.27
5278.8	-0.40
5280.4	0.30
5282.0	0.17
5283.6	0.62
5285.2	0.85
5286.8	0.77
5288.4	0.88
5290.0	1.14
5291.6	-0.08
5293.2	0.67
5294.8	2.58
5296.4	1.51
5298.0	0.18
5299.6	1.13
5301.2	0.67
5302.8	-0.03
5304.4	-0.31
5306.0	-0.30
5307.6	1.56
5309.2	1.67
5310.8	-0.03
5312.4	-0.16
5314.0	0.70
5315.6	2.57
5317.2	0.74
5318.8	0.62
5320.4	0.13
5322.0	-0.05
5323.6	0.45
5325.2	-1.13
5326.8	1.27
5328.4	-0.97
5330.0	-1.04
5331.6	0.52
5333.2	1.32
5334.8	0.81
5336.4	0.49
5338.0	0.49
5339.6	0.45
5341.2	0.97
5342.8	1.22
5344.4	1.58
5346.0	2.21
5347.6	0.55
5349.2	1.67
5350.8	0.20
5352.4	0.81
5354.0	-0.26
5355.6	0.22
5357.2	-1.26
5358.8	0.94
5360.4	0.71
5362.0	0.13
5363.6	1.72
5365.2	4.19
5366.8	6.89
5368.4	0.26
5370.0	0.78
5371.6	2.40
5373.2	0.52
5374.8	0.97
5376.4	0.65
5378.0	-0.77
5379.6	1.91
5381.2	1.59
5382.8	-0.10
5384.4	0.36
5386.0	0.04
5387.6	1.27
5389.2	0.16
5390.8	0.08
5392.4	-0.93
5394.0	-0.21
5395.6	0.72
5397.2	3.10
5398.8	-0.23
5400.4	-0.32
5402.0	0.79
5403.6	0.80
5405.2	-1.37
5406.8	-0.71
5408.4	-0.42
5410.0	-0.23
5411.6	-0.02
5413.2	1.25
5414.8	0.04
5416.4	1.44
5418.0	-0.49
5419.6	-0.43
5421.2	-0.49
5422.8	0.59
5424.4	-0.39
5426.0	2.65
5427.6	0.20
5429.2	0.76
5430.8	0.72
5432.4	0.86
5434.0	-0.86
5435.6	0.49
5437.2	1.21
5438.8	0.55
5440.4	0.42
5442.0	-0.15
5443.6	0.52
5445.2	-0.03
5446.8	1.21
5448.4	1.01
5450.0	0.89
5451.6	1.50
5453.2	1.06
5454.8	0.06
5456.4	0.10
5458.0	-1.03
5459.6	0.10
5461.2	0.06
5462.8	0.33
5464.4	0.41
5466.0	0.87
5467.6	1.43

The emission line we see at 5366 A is [O III]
